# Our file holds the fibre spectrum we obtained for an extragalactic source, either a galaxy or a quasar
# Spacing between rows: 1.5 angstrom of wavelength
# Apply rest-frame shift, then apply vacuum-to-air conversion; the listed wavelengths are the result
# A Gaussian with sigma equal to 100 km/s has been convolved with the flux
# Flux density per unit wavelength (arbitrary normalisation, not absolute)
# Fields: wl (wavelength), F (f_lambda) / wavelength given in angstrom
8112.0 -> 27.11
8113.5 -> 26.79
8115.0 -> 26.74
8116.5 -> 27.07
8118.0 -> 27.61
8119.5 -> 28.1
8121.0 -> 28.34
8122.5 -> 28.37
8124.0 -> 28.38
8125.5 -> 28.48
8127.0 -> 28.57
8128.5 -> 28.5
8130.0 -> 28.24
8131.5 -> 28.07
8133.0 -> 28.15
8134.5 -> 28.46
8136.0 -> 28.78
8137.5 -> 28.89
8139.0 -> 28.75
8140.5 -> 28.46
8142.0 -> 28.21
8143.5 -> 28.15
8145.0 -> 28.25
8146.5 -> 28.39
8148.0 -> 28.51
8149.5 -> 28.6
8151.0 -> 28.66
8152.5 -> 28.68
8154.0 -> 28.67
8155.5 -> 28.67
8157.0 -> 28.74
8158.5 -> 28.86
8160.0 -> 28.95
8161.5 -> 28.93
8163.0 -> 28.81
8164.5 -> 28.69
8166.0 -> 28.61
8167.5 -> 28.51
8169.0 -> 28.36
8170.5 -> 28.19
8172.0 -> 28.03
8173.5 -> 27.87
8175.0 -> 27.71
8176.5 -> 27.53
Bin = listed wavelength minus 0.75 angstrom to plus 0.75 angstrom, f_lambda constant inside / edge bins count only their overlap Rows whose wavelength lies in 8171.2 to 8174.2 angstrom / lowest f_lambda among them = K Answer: 27.87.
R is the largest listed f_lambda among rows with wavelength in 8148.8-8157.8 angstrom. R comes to 28.74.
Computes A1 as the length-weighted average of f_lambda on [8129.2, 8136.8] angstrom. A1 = 28.3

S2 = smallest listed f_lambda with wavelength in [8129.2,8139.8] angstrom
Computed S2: 28.07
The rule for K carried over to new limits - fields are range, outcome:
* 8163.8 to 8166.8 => 28.61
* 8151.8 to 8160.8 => 28.67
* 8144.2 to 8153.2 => 28.25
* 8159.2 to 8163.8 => 28.81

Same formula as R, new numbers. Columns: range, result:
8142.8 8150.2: 28.6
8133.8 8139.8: 28.89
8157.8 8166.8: 28.95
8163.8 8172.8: 28.69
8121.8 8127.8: 28.57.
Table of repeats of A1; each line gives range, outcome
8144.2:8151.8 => 28.5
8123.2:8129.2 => 28.5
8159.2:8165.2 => 28.8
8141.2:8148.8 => 28.3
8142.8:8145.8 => 28.2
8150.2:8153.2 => 28.7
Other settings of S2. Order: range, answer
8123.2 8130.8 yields 28.24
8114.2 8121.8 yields 26.74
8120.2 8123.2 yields 28.34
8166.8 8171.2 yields 28.19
